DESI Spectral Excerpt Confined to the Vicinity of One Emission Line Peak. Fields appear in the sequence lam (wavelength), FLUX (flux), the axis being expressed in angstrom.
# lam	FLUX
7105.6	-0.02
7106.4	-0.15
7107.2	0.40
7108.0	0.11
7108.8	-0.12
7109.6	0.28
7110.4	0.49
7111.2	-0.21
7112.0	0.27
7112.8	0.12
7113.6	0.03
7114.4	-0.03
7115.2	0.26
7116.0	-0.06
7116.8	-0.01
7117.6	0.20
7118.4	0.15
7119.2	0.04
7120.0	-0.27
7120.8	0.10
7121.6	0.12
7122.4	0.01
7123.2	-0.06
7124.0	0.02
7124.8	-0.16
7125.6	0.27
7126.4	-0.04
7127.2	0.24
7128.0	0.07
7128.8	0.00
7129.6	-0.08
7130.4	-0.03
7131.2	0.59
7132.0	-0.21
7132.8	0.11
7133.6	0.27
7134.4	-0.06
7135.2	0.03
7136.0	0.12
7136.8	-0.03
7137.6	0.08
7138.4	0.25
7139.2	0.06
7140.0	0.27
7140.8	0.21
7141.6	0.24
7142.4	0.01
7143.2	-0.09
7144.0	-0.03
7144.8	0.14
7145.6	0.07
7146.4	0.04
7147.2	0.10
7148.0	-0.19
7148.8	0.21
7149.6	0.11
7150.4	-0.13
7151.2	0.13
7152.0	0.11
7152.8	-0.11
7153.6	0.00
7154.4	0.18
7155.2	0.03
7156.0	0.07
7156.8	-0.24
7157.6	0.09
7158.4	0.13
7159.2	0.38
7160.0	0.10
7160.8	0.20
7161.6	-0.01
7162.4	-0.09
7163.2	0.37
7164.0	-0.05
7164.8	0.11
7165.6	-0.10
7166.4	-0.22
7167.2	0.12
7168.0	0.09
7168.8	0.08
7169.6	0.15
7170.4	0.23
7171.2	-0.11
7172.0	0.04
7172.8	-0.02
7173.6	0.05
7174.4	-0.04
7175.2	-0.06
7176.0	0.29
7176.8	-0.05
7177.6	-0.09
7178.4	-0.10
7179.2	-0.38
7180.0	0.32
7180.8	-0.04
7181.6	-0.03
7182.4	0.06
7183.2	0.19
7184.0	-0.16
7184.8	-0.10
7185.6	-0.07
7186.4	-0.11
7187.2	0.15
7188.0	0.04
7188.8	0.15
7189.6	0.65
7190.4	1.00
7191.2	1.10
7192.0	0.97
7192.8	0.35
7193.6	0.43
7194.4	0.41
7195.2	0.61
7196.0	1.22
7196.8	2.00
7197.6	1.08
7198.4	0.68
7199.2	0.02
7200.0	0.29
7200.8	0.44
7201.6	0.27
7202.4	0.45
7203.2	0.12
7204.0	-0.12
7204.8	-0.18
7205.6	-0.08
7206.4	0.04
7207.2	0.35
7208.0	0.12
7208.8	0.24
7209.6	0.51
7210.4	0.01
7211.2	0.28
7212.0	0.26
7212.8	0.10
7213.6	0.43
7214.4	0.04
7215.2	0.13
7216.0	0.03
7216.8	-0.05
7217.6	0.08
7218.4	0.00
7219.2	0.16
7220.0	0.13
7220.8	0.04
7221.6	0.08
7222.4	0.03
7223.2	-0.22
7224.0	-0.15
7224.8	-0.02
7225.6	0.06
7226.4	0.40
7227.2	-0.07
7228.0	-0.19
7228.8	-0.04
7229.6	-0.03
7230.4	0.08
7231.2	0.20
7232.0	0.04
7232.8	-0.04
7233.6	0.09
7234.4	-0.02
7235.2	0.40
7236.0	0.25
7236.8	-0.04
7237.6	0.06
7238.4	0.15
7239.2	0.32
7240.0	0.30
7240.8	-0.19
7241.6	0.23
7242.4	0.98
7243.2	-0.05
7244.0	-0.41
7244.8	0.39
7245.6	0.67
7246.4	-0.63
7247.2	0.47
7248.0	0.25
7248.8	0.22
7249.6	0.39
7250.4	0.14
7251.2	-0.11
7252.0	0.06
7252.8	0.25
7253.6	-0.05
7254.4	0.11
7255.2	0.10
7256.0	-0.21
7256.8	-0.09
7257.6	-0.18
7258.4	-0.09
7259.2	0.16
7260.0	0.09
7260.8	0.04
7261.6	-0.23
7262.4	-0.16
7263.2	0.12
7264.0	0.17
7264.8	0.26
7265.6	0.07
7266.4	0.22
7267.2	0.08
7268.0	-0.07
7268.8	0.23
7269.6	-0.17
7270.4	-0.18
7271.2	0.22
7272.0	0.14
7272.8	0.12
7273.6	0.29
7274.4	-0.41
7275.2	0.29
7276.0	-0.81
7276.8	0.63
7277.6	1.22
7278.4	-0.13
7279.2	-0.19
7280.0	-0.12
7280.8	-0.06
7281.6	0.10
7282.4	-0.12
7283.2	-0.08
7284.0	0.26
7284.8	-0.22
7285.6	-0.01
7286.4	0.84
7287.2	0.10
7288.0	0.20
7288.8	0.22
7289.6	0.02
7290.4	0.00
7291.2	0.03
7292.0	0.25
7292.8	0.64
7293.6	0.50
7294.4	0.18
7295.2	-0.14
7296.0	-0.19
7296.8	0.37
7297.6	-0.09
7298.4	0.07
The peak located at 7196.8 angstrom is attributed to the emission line [O II]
